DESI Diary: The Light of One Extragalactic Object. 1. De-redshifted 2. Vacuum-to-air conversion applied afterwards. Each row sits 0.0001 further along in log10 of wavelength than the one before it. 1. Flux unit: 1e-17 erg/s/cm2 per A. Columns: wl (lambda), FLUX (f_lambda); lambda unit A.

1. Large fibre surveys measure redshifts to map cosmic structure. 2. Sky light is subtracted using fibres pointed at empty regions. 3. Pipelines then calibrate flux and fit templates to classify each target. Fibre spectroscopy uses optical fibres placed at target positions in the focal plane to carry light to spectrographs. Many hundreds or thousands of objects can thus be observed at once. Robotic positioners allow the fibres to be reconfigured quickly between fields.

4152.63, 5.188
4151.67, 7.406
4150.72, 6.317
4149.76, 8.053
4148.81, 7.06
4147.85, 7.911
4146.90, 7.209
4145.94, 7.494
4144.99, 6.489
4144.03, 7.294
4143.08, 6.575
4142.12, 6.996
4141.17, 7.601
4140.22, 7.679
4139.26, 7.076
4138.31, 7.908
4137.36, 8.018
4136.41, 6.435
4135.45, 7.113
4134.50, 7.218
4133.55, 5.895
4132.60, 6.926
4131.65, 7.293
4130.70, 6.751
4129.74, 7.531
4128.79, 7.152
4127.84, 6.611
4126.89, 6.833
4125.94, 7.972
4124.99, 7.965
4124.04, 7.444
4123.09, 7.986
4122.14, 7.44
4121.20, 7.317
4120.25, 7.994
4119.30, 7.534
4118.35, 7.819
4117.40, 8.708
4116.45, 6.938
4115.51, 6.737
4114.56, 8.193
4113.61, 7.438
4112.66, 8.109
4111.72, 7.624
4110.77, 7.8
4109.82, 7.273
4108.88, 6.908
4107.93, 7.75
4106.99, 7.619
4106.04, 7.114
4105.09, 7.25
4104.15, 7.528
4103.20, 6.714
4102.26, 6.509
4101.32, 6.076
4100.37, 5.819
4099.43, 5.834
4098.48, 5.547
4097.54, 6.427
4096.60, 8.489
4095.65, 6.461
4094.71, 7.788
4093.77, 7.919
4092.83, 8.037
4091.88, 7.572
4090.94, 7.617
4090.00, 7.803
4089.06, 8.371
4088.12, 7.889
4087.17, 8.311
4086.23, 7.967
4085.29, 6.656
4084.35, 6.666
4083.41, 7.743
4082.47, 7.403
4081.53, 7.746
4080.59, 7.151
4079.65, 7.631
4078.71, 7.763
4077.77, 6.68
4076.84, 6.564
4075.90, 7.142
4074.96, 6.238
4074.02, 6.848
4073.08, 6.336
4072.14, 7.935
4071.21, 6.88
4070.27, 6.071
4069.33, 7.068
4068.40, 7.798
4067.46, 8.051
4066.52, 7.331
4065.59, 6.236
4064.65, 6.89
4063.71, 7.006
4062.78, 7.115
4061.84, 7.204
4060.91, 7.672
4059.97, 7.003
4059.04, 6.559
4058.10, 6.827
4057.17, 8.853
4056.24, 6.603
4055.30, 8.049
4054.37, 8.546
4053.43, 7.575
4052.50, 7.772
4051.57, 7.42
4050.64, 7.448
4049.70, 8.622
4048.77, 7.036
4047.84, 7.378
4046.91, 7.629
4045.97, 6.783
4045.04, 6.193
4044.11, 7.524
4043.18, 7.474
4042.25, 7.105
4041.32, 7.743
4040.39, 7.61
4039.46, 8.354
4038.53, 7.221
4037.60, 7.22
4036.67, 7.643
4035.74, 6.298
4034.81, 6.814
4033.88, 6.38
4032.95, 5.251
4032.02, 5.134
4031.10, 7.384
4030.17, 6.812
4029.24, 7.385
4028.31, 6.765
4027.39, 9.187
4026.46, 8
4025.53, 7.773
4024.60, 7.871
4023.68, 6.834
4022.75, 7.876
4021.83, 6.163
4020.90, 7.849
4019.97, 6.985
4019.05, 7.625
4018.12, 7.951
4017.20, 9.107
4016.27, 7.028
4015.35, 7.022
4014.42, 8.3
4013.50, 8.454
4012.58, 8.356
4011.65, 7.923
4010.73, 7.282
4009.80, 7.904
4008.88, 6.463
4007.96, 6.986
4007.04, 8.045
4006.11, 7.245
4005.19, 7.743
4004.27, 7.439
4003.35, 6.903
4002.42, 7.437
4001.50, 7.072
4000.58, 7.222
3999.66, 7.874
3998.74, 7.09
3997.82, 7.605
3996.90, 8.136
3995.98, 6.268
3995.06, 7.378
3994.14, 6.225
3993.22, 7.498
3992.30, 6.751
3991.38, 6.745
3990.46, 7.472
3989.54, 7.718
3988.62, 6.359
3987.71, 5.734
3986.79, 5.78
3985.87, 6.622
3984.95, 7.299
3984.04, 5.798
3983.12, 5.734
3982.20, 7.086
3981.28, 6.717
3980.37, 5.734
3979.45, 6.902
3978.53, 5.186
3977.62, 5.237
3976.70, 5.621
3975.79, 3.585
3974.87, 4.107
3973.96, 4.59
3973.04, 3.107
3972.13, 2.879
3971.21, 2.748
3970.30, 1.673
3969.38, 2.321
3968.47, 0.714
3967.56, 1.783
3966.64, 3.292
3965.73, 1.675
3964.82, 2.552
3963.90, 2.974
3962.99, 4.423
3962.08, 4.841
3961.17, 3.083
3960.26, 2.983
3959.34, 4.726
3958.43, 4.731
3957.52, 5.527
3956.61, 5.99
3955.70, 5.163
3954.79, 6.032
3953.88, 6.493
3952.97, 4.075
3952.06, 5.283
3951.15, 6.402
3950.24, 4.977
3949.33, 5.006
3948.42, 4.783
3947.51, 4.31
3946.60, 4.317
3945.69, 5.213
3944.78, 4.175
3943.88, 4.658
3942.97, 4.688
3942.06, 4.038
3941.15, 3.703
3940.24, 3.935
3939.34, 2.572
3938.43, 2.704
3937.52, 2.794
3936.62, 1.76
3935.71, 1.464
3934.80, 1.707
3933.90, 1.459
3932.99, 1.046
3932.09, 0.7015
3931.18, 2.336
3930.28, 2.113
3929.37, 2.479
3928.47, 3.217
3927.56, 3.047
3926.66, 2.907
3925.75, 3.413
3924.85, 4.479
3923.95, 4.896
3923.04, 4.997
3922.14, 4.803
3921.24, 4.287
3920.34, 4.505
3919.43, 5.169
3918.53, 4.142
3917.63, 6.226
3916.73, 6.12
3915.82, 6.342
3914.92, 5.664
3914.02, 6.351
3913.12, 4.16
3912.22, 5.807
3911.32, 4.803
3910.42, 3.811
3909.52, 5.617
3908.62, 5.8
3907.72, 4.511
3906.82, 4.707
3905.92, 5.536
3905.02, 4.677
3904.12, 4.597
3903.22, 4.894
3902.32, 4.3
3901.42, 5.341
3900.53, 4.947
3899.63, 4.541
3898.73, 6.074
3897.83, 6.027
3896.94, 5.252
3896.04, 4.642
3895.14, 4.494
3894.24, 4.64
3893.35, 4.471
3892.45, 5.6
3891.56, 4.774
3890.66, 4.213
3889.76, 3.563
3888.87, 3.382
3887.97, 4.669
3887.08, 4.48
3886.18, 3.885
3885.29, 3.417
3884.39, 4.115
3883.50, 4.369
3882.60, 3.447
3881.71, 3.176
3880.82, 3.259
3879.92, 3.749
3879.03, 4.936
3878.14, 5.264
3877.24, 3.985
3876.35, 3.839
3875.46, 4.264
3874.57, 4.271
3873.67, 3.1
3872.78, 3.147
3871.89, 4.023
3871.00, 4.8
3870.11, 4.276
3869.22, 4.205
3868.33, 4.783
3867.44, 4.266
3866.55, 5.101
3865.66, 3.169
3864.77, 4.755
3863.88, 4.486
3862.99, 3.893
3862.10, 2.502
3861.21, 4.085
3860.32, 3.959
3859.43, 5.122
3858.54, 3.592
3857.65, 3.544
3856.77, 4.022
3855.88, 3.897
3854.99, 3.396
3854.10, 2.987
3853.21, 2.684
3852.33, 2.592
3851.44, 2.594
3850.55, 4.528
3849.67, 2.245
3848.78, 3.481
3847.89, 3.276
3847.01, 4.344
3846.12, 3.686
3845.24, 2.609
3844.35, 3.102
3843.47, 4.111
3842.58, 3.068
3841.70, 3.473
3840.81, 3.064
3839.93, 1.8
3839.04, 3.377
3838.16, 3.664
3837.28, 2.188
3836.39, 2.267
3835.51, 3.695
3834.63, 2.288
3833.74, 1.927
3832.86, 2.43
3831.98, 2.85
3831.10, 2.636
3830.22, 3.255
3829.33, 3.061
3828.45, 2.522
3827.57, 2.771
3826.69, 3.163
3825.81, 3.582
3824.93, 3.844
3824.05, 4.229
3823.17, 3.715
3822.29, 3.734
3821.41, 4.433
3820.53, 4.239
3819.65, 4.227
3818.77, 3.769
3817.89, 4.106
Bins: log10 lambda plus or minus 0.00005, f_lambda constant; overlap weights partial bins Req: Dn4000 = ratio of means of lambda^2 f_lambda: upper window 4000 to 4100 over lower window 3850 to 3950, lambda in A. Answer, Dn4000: 1.92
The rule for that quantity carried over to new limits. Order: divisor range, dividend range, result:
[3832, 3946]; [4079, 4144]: 2.09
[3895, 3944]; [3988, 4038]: 1.84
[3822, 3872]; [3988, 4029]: 2.34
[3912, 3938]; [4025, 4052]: 2.06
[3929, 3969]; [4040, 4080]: 2.11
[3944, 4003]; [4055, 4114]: 1.46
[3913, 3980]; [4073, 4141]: 2.00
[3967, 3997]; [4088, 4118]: 1.45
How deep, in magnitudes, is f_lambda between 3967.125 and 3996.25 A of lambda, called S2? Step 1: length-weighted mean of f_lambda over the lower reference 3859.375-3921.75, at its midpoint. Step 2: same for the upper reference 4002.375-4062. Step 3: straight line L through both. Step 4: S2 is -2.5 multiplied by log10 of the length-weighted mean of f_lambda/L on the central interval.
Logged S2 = 0.212 mag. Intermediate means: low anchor 4.55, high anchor 7.4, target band 5.29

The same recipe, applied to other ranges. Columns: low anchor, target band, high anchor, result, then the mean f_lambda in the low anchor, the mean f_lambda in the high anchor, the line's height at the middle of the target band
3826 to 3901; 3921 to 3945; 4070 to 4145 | 0.46 mag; 3.76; 7.26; 4.76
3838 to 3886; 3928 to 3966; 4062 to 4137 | 0.31 mag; 3.72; 7.25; 4.98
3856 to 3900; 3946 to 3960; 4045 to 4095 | 0.06 mag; 4.24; 7.37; 5.46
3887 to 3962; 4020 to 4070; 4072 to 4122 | -0.14 mag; 4.37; 7.3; 6.42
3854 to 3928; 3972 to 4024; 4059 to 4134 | -0.15 mag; 4.45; 7.25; 5.91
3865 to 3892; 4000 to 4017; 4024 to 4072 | -0.15 mag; 4.07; 7.27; 6.52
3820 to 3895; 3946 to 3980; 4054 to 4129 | 0.26 mag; 3.67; 7.31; 5.31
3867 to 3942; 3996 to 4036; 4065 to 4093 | -0.20 mag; 4.14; 7.31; 6.17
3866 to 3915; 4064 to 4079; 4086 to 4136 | -0.02 mag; 4.54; 7.33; 6.83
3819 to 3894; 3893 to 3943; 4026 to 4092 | 0.13 mag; 3.66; 7.28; 4.76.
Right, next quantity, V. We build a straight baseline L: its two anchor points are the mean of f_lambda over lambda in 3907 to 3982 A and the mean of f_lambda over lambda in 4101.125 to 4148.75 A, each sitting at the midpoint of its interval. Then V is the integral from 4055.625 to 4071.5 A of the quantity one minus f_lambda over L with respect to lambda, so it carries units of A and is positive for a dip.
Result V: -2.3 A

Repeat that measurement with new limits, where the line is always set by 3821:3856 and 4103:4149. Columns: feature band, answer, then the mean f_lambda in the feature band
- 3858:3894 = -4.00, 4.11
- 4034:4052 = -3.46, 7.32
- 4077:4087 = -0.94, 7.35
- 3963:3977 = 5.95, 2.93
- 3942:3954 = -0.28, 4.87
